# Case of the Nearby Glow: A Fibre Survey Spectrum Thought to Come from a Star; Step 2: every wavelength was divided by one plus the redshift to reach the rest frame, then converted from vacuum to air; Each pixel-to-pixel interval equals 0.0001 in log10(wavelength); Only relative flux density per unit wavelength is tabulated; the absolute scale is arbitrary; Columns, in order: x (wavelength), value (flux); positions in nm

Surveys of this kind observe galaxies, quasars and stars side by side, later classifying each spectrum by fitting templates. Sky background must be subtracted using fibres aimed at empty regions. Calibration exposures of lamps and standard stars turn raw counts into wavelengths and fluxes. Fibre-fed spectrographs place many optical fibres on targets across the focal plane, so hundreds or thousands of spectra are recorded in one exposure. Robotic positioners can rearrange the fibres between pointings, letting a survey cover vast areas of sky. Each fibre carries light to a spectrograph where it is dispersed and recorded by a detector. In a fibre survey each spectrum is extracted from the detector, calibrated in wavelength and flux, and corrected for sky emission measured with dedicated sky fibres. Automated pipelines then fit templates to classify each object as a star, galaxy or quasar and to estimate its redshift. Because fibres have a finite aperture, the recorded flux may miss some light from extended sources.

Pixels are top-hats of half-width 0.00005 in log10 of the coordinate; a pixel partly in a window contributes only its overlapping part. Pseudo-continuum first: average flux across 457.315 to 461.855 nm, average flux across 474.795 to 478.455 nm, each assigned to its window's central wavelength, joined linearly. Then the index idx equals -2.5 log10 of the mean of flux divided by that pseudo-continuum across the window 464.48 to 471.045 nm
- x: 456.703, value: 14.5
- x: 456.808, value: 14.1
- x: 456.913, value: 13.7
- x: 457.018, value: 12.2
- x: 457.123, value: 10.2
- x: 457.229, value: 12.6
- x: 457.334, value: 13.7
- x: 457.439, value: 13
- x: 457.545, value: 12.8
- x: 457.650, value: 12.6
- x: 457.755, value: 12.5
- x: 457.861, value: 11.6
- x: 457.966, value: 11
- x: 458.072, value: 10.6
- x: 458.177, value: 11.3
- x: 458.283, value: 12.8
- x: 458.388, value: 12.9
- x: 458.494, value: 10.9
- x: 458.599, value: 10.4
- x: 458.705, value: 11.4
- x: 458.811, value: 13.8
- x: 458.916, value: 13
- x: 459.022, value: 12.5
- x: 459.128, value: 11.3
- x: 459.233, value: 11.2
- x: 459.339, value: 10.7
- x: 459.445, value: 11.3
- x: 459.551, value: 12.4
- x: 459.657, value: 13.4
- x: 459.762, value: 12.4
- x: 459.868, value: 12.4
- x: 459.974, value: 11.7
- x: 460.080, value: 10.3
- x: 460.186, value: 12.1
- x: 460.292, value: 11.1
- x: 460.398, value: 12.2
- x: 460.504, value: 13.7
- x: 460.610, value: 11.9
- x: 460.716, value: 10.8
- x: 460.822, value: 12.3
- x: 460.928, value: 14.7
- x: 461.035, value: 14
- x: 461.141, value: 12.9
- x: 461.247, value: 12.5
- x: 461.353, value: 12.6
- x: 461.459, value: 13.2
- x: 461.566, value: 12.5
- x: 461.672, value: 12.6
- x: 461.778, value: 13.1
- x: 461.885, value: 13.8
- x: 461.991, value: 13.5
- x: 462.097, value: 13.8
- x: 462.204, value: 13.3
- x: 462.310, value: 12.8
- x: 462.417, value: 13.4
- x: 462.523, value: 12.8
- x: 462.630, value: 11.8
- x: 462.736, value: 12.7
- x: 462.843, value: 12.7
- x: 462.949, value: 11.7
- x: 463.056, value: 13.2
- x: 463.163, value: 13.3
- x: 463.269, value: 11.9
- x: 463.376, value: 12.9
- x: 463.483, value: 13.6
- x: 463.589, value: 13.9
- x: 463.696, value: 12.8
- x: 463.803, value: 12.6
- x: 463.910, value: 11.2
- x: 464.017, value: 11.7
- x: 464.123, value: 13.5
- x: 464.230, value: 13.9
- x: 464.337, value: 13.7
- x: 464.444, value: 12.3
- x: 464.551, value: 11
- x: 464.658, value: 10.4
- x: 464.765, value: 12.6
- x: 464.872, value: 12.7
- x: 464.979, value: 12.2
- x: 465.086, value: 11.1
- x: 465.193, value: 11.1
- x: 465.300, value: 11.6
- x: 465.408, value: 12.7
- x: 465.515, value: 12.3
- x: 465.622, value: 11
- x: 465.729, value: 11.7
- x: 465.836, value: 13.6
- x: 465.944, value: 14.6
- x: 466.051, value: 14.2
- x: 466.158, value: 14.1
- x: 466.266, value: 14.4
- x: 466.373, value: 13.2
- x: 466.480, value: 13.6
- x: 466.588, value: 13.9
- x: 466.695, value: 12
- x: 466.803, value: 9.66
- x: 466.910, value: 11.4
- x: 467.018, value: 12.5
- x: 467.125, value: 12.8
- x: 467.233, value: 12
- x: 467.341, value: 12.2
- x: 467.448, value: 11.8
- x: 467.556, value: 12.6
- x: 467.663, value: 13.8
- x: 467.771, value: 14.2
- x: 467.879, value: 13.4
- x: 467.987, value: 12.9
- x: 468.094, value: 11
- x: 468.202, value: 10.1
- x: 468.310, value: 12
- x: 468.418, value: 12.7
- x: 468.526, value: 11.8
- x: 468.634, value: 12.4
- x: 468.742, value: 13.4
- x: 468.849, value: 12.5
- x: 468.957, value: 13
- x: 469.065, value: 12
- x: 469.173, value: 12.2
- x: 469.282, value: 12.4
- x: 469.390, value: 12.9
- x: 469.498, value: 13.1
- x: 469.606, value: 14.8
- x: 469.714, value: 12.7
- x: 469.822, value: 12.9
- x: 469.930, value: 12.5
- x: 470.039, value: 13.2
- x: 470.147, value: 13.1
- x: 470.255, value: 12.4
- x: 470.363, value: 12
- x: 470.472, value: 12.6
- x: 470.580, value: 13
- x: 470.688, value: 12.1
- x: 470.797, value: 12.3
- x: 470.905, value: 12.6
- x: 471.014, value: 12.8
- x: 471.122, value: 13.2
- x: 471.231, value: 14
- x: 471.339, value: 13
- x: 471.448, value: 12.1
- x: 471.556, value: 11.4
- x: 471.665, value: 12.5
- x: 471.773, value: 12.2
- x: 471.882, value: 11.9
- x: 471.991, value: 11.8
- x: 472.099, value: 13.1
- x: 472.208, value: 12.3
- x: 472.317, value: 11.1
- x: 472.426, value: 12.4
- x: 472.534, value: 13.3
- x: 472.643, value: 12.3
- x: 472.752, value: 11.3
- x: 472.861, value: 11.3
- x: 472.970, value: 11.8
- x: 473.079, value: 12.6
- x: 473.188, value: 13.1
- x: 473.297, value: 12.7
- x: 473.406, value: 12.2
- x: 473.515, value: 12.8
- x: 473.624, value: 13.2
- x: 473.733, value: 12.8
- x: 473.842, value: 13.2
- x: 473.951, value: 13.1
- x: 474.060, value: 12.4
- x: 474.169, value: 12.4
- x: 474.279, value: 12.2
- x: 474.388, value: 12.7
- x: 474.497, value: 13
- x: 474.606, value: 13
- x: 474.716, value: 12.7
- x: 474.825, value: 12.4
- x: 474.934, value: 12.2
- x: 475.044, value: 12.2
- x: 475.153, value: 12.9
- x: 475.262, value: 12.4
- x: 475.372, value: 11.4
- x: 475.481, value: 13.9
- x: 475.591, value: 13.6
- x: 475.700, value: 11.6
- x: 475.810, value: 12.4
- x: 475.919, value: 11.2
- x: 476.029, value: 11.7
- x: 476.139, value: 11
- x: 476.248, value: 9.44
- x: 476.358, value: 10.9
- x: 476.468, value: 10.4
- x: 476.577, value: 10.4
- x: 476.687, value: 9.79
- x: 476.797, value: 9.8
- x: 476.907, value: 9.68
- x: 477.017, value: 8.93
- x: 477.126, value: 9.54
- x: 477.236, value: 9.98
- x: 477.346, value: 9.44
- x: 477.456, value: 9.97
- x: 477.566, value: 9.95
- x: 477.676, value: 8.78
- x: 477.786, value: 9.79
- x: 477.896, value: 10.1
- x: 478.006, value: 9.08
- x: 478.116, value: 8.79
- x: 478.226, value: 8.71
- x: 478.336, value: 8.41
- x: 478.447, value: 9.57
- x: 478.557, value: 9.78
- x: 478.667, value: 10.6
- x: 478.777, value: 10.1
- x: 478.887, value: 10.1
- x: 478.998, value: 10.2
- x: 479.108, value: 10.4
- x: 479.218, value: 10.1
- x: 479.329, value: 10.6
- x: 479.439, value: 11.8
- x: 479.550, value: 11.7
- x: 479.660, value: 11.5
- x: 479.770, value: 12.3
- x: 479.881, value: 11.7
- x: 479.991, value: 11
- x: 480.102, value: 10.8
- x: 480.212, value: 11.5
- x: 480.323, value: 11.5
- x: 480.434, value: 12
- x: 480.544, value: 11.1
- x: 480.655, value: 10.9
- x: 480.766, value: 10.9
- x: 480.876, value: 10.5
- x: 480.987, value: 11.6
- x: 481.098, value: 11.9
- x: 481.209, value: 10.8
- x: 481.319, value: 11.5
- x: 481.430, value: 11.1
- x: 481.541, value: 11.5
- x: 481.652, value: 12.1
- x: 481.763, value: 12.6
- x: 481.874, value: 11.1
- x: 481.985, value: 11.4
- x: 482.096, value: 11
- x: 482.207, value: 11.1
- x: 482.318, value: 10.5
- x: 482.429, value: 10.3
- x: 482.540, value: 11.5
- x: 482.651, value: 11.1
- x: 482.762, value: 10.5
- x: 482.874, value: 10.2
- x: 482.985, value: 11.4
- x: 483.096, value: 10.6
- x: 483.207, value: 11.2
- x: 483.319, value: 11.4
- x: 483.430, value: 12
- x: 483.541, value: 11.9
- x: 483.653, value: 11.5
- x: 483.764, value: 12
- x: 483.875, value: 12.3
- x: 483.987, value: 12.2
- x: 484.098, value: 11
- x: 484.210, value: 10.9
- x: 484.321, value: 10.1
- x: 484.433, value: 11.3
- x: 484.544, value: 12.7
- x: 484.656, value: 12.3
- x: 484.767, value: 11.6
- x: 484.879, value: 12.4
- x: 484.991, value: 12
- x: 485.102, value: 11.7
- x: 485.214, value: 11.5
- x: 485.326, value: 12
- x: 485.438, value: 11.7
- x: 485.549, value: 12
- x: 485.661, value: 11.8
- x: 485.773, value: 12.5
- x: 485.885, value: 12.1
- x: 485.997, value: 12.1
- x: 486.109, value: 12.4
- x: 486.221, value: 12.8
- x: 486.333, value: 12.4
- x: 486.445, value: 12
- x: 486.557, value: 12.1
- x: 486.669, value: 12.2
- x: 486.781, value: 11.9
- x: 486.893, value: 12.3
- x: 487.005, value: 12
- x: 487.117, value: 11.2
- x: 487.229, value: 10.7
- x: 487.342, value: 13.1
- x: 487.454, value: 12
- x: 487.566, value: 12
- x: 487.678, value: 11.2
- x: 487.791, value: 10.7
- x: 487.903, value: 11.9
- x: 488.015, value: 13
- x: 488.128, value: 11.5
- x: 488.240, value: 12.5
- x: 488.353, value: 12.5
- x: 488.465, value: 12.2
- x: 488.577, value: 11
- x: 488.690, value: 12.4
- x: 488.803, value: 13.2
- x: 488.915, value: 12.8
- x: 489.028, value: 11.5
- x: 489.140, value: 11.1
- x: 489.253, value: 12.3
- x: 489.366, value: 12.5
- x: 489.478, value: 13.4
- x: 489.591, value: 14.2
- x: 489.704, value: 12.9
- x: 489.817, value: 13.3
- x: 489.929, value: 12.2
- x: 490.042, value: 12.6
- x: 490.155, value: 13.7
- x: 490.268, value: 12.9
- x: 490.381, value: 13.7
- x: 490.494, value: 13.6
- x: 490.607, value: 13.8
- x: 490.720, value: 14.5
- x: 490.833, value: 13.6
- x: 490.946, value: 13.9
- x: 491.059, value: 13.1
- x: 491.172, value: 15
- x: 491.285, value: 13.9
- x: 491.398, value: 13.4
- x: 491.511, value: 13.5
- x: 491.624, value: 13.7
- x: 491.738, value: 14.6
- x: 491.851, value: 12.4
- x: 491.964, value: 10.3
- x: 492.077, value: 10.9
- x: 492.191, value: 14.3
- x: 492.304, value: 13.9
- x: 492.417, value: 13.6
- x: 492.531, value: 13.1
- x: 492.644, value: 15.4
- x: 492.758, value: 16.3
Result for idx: -0.10 mag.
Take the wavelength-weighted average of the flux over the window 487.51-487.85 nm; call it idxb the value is 11.3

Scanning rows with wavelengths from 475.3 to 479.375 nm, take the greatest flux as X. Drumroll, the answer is 13.9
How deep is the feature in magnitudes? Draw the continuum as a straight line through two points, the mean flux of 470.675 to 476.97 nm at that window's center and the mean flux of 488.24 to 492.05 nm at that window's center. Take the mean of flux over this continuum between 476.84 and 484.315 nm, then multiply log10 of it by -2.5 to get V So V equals 0.16 mag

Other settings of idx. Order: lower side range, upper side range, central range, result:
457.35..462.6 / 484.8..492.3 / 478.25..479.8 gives 0.193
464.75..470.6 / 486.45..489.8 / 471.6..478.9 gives 0.096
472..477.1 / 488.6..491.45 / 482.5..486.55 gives 0.092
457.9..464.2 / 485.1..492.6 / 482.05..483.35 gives 0.155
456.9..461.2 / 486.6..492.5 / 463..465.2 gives -0.022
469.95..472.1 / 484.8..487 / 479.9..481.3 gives 0.094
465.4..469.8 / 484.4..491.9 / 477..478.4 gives 0.323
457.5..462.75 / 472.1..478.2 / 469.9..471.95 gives -0.073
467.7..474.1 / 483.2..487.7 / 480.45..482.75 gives 0.077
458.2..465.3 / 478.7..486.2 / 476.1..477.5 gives 0.175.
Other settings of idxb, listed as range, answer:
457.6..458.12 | 11.7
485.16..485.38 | 11.7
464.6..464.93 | 11.9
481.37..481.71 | 11.6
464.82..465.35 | 11.7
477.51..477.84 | 9.51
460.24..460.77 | 11.9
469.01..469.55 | 12.5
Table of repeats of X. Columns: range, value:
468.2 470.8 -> 14.8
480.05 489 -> 13.2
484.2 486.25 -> 12.8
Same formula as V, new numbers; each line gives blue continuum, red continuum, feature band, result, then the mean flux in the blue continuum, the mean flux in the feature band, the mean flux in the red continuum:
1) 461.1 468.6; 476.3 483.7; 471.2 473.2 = -0.05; 12.6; 12.3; 10.7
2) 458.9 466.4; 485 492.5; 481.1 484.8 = 0.11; 12.6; 11.4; 12.6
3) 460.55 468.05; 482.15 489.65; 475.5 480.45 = 0.16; 12.7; 10.5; 11.8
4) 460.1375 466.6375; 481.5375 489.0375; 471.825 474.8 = -0.02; 12.7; 12.5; 11.7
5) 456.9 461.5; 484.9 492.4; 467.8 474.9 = -0.02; 12.2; 12.5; 12.6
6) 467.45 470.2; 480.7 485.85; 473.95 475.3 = -0.03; 12.7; 12.6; 11.5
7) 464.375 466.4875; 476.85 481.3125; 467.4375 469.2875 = -0.04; 12.5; 12.5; 10.4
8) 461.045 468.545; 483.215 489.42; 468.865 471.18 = -0.02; 12.6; 12.7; 11.9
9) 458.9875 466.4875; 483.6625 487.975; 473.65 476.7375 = 0.01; 12.6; 12.1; 11.9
